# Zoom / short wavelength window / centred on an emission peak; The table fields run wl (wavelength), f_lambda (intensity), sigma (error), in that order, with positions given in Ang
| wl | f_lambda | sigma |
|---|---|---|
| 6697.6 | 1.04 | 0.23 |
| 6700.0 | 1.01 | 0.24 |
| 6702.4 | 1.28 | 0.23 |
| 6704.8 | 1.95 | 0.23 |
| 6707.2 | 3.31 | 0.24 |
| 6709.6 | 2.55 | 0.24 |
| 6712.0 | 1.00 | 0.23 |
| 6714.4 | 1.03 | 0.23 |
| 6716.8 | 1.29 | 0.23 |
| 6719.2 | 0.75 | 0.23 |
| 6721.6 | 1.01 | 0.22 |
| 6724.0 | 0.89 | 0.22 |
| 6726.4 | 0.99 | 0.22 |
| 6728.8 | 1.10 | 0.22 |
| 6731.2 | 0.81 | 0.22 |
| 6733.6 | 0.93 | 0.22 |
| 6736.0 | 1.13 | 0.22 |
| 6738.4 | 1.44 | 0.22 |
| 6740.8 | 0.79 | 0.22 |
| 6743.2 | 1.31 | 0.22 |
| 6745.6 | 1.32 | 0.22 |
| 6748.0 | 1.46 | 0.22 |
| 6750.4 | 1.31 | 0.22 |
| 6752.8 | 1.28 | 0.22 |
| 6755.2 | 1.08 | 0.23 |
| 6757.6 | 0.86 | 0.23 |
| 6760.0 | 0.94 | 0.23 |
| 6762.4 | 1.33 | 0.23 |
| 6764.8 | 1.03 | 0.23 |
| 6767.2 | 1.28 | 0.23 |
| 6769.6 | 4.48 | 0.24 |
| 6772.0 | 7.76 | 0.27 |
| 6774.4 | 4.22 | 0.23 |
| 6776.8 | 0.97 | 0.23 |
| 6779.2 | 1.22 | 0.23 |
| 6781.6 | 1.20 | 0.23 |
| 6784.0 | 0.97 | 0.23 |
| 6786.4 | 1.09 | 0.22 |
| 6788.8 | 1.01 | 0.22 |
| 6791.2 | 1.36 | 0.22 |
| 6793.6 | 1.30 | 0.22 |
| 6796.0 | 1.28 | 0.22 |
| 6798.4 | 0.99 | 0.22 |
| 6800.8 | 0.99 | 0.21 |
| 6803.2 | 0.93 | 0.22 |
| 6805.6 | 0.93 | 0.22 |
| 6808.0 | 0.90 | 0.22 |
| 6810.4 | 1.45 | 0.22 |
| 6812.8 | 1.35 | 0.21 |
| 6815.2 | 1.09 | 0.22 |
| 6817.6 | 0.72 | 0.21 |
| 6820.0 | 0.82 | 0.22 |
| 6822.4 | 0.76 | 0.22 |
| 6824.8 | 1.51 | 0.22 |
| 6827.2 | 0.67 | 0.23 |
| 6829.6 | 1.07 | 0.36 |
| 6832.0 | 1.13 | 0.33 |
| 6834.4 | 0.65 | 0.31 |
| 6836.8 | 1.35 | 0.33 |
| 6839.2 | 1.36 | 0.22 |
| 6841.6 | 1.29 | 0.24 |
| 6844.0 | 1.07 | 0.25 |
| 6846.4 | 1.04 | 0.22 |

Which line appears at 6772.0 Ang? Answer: [O III]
